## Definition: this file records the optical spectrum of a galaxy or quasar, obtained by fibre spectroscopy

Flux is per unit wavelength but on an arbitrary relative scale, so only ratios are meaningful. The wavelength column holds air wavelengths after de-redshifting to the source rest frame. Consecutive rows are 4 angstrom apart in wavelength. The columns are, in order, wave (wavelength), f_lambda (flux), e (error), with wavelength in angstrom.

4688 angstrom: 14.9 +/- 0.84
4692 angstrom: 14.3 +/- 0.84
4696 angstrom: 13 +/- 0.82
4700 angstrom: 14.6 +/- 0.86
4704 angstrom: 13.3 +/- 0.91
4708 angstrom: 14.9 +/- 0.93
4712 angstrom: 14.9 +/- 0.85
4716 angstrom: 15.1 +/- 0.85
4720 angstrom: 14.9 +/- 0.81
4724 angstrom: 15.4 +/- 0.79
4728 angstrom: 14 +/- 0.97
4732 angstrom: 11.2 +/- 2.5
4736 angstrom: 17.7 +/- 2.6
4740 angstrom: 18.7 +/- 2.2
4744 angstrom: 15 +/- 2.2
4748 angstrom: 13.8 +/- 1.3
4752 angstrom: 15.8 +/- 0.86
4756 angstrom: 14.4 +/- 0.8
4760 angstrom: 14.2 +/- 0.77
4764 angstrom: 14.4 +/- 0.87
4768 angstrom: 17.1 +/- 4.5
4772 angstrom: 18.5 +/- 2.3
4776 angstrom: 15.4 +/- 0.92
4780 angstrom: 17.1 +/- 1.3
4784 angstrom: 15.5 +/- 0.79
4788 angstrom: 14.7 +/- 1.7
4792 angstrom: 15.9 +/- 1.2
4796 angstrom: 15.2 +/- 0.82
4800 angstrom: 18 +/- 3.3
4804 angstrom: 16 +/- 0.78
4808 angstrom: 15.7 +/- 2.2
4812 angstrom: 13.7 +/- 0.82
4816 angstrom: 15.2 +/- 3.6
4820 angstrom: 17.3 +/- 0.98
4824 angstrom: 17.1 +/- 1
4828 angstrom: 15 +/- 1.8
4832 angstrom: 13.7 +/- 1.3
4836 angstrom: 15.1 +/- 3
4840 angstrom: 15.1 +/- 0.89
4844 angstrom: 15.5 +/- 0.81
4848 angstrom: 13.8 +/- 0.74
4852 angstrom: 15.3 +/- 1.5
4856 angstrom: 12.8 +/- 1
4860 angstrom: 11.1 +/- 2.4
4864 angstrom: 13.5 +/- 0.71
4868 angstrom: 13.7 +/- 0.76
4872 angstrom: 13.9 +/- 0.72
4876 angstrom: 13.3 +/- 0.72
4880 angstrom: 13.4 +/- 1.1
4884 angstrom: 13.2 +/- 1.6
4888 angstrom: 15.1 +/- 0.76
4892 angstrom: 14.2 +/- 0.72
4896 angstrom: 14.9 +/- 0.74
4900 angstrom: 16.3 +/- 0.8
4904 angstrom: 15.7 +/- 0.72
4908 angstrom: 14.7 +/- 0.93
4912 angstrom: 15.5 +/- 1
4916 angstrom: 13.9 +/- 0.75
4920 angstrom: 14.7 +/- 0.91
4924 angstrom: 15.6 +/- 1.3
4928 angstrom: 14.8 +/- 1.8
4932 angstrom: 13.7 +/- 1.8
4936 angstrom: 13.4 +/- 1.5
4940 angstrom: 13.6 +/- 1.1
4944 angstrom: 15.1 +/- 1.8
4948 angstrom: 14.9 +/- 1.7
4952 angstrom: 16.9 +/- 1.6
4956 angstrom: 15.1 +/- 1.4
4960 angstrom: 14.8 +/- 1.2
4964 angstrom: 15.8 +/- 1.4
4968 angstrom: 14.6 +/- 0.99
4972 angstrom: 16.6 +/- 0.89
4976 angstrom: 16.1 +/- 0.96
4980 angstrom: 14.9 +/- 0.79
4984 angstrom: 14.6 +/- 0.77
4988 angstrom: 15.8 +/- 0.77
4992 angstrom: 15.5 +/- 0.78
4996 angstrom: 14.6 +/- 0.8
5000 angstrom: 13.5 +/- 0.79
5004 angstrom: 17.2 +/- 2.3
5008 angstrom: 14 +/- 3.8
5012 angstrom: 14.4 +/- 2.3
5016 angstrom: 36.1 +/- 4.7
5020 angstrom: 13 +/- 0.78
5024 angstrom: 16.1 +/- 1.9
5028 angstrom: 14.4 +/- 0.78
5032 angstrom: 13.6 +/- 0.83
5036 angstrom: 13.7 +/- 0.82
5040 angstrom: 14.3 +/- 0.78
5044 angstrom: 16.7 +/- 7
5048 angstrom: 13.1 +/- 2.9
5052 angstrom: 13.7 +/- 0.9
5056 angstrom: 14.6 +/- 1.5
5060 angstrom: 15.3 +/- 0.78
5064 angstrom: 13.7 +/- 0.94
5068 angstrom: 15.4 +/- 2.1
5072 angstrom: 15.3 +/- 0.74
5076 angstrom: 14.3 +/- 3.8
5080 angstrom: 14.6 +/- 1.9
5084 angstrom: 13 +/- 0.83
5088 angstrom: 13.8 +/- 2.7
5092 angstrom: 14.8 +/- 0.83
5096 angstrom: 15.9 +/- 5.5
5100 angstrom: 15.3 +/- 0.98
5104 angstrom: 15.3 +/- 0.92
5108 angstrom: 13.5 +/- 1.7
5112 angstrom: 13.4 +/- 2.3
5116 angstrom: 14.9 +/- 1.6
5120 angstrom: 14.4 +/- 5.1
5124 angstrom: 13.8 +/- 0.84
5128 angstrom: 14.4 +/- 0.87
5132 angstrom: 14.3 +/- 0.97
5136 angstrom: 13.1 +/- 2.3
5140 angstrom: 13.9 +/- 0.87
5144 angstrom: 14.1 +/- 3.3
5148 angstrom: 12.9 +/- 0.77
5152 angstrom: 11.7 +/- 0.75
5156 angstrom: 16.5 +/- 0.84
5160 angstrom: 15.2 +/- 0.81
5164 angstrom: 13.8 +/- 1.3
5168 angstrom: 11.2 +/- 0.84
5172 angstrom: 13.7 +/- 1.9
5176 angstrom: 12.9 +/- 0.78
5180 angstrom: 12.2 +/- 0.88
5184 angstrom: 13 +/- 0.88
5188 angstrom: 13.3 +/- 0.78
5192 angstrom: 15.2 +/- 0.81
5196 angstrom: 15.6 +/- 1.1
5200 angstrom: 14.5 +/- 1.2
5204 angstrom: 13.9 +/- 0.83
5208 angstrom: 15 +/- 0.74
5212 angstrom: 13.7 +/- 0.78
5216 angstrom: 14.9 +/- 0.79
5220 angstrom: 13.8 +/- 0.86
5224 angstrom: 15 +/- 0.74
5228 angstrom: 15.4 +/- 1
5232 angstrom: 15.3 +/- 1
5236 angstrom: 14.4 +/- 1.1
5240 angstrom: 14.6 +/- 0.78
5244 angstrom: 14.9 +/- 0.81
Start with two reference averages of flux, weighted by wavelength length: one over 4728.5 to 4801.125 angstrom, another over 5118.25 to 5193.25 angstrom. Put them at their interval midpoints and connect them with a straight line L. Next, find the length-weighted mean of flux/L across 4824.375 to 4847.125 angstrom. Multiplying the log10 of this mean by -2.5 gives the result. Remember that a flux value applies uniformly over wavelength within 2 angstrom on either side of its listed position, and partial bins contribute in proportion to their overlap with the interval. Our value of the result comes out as 0.02 mag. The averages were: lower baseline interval 15.6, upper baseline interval 13.6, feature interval 15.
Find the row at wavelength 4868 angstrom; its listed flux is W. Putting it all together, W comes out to 13.7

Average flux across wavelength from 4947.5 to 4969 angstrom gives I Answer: 15.4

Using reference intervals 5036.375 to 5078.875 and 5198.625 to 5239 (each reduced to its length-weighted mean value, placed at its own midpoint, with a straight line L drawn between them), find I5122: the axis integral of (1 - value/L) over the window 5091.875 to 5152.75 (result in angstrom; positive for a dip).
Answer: 1.9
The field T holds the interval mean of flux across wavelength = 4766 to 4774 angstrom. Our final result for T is 17.8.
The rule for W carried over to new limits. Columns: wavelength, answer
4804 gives 16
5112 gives 13.4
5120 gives 14.4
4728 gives 14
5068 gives 15.4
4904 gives 15.7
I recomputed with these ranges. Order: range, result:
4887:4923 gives 15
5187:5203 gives 14.7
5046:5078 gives 14.4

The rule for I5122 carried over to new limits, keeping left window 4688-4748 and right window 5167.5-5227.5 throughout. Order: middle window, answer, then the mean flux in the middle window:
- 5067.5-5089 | -0.30 angstrom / 14.4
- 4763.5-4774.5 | -1.68 angstrom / 16.9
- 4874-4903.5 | 0.13 angstrom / 14.4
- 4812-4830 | -1.59 angstrom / 15.9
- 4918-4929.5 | -0.50 angstrom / 15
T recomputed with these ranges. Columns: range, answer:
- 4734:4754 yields 16.2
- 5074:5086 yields 14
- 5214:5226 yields 14.6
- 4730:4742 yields 15.9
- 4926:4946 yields 14.1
